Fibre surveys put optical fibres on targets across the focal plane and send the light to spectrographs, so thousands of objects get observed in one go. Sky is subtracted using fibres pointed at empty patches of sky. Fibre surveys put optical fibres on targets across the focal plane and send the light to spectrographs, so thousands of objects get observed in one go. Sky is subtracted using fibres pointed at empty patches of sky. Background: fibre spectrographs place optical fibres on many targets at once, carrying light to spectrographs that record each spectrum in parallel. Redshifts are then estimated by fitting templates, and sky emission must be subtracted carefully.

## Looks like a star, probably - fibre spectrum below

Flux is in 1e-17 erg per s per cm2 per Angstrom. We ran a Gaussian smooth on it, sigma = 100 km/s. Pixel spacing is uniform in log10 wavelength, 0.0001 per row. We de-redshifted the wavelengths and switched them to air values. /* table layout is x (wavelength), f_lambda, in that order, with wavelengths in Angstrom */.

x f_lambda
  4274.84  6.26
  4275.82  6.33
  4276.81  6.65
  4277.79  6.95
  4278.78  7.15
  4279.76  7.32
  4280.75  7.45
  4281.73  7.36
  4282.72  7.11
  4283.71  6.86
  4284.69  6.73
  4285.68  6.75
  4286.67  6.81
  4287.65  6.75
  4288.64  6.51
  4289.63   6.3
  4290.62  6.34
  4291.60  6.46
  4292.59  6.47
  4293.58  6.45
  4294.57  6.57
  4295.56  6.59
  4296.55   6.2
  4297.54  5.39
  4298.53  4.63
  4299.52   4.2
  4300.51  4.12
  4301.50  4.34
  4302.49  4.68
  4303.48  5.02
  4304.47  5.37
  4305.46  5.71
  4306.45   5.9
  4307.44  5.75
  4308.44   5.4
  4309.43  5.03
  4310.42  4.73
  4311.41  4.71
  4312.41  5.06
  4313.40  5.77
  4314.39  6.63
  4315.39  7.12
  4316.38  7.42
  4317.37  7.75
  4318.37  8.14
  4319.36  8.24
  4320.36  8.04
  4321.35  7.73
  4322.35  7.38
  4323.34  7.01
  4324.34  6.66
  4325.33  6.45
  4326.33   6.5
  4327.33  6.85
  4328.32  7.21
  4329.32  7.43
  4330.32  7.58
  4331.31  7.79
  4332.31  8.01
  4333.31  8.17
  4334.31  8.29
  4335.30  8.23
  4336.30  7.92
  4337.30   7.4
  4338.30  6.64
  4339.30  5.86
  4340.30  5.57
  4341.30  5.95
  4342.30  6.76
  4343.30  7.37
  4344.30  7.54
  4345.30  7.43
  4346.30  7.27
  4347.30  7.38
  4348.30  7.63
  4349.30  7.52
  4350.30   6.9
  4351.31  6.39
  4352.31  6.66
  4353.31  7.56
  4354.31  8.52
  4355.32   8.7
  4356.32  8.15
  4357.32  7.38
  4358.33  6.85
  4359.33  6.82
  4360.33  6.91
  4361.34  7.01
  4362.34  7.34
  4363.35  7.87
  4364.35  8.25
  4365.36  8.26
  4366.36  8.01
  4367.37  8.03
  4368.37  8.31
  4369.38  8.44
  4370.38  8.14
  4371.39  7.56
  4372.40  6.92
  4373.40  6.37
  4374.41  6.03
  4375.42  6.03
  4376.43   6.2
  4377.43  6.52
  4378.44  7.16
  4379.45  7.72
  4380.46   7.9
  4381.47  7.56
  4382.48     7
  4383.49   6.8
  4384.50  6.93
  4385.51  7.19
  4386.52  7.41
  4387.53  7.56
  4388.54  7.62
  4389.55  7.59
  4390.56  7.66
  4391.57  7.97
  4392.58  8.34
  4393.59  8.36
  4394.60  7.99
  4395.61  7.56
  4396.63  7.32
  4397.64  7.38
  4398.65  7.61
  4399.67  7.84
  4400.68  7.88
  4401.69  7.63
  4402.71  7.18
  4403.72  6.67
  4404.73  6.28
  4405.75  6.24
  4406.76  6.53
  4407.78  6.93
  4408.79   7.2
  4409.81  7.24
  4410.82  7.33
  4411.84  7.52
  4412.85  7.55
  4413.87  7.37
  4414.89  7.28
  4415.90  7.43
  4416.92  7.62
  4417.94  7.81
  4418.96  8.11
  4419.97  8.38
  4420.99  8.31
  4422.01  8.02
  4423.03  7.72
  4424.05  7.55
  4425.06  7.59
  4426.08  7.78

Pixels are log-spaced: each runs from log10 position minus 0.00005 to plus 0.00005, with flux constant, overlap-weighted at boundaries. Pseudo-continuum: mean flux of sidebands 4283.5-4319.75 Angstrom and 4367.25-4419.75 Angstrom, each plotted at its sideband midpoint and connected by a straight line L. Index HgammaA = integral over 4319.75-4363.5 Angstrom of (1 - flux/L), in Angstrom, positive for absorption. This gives -4.6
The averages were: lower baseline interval 6.01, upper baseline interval 7.36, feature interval 7.28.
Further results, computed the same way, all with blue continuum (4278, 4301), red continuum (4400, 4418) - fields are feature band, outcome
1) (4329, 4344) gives -1.3 Angstrom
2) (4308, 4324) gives -0.2 Angstrom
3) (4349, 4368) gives -1.9 Angstrom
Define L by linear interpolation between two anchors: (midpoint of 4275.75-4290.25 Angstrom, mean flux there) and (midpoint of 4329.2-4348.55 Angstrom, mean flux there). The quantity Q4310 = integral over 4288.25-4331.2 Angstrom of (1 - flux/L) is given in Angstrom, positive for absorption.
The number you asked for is 5.12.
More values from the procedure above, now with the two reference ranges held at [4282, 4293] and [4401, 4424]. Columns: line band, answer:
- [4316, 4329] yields -0.9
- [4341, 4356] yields -0.7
